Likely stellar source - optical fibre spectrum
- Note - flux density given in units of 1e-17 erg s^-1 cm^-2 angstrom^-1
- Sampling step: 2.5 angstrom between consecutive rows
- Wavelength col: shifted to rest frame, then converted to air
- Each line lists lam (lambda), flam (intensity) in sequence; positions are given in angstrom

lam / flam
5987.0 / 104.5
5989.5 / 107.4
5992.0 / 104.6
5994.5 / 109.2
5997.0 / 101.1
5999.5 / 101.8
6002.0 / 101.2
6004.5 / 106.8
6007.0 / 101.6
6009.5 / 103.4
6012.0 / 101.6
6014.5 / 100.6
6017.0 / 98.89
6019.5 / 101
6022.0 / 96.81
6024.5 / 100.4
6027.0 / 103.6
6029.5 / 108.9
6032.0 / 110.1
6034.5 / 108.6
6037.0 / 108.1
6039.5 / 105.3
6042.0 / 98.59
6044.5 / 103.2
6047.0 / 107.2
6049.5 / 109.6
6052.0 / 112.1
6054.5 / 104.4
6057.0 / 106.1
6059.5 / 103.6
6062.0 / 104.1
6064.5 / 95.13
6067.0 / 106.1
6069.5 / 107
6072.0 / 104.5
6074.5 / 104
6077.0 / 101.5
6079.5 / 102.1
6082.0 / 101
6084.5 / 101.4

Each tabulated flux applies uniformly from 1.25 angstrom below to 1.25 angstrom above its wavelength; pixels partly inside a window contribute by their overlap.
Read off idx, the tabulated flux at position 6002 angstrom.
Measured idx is 101.2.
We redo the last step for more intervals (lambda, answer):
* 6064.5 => 95.13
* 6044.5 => 103.2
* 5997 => 101.1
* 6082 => 101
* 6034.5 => 108.6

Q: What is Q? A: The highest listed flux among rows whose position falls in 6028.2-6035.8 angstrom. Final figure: 110.1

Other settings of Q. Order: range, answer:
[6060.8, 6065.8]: 104.1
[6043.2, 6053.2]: 112.1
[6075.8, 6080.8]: 102.1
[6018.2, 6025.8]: 101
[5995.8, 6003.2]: 101.8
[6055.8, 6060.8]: 106.1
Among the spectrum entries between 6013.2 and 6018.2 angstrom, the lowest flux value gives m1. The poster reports 98.89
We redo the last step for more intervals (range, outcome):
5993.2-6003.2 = 101.1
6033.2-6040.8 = 105.3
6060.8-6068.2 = 95.13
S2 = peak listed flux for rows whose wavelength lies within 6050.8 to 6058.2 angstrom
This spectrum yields 112.1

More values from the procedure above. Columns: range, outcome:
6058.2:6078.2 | 107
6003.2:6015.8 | 106.8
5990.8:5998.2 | 109.2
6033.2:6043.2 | 108.6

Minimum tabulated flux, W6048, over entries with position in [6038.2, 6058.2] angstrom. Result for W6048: 98.59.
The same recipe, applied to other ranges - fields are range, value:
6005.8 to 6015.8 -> 100.6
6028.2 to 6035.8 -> 108.6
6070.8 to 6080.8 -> 101.5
